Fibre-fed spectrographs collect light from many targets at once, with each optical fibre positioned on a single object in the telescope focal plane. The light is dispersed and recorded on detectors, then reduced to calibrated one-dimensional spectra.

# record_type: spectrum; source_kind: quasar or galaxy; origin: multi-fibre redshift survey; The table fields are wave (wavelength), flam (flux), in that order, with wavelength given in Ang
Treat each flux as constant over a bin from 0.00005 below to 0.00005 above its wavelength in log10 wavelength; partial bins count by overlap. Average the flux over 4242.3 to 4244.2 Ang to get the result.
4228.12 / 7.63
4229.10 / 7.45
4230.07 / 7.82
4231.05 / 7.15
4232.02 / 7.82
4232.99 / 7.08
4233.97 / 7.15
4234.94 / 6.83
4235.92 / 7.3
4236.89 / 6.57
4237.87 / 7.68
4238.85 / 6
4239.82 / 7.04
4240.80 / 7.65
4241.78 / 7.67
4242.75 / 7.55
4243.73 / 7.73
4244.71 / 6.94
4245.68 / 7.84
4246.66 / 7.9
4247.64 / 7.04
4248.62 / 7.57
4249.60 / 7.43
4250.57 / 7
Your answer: 7.63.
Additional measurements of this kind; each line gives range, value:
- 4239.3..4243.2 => 7.47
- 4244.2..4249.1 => 7.46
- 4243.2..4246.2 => 7.51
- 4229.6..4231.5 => 7.47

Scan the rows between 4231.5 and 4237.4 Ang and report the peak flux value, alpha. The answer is 7.82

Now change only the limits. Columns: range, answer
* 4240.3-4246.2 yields 7.84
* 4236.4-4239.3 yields 7.68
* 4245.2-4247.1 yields 7.9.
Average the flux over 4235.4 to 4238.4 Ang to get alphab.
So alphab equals 7.15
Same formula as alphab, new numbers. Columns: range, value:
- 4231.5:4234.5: 7.36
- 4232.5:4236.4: 7.09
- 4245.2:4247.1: 7.86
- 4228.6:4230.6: 7.59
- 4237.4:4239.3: 6.83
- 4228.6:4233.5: 7.46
